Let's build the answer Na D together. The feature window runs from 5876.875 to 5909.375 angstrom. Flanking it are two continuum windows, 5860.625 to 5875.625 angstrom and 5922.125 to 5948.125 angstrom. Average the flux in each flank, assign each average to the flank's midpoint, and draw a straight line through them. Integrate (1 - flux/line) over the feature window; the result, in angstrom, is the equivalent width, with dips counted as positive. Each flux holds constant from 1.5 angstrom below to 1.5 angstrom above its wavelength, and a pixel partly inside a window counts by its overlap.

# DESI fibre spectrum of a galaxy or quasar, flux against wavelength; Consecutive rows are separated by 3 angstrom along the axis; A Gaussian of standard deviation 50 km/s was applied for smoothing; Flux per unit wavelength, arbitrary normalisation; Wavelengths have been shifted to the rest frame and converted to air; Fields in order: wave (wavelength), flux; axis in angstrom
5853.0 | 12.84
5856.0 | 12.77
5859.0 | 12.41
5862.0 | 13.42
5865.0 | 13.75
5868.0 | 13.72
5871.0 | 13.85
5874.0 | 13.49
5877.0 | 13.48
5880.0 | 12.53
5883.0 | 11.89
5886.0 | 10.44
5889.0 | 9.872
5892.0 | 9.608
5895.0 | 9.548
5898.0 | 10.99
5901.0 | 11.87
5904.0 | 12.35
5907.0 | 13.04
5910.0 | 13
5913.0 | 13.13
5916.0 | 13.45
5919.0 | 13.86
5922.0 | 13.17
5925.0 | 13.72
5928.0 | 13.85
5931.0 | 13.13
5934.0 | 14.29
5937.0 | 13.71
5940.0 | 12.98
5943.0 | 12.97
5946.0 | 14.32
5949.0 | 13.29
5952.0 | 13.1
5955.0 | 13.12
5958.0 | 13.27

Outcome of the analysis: 5.4 angstrom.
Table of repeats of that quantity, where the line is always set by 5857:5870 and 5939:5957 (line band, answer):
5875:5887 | 1.00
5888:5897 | 2.42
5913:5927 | -0.22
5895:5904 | 1.38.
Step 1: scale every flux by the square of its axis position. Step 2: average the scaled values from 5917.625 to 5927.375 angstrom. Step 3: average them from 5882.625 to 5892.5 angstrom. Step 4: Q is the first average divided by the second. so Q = 1.33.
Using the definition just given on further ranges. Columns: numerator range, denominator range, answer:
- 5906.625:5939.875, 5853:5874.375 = 1.03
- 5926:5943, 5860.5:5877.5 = 1.02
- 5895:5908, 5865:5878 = 0.87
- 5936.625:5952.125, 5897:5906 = 1.15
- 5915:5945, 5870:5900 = 1.19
